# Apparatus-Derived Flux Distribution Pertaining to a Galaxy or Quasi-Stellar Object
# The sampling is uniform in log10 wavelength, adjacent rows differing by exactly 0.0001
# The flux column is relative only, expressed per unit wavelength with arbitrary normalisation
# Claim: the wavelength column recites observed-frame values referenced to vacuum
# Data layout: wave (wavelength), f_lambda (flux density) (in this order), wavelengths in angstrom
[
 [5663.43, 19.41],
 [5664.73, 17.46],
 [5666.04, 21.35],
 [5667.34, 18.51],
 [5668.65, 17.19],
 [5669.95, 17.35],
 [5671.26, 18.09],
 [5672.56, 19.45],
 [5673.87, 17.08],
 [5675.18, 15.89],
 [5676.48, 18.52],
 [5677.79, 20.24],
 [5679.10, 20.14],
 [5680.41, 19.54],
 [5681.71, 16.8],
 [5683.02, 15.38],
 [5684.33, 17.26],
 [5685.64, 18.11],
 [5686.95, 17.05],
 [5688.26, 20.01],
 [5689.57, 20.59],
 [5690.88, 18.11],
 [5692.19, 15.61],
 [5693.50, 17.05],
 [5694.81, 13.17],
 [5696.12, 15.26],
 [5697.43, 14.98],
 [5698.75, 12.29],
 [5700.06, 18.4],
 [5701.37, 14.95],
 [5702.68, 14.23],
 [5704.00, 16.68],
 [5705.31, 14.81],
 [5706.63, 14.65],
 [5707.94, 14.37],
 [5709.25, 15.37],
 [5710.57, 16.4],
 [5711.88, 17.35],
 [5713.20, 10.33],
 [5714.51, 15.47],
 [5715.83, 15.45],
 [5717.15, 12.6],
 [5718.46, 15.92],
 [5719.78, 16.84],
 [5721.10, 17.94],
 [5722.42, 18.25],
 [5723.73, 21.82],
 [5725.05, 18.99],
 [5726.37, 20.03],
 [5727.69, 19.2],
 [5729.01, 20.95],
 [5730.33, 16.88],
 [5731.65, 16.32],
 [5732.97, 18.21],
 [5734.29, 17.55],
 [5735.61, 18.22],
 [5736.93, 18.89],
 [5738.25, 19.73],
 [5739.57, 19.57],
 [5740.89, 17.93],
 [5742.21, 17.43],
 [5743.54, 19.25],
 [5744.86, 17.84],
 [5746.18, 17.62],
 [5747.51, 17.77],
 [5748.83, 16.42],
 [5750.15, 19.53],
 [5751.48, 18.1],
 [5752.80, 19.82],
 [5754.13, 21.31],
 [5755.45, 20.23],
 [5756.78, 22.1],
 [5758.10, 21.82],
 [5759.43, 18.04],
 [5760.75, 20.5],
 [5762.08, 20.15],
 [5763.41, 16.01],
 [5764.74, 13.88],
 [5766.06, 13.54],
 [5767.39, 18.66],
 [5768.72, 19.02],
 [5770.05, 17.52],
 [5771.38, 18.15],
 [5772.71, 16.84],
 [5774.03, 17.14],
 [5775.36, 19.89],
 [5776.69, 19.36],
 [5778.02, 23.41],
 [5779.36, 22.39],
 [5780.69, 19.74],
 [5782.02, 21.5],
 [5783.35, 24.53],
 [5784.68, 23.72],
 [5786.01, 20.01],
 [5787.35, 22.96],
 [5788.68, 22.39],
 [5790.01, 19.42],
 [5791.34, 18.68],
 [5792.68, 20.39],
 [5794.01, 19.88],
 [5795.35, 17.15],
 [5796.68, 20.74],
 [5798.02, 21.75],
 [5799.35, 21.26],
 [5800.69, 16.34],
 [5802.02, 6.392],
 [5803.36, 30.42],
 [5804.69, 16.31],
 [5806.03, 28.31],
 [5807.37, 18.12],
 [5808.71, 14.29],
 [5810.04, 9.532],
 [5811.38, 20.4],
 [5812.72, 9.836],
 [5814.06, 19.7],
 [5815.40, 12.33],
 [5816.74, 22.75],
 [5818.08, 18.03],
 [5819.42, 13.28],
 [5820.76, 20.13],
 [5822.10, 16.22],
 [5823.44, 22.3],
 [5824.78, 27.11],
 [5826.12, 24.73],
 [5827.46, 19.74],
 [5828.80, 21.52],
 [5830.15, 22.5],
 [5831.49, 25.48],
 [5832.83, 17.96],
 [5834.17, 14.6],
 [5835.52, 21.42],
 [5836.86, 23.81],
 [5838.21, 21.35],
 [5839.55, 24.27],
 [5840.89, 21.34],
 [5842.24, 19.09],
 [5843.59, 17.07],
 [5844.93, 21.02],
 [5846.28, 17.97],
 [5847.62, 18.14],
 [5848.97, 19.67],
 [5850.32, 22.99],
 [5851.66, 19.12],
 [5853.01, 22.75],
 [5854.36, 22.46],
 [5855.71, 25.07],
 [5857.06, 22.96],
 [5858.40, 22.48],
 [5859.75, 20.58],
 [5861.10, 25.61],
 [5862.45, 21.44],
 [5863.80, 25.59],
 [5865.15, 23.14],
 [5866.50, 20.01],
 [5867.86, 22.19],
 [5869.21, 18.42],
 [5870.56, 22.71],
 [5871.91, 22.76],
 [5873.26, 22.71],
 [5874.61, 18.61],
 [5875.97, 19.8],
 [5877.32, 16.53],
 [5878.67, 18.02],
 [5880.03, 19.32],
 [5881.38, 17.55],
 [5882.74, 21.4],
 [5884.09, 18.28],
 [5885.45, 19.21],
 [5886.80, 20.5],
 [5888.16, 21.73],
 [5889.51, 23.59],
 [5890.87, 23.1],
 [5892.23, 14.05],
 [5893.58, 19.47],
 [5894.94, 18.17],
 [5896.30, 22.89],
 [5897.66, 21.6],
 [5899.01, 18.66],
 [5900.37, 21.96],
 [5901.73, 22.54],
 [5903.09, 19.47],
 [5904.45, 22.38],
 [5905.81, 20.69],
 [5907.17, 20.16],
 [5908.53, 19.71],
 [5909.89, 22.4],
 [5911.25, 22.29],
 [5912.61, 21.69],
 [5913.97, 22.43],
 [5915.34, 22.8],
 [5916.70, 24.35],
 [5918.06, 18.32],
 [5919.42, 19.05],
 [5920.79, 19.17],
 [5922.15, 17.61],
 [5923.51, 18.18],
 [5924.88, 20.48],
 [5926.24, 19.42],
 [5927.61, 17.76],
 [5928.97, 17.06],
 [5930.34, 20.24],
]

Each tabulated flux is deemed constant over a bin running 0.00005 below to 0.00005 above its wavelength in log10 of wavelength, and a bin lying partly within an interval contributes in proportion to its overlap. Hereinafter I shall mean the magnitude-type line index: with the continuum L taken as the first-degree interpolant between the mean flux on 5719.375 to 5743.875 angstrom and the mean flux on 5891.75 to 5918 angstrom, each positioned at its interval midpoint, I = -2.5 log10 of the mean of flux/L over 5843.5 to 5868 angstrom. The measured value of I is -0.07 mag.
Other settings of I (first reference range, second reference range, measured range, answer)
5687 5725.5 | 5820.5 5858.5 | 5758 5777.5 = 0.03 mag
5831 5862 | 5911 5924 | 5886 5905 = 0.00 mag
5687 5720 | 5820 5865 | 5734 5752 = -0.06 mag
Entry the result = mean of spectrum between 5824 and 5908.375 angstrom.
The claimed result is 21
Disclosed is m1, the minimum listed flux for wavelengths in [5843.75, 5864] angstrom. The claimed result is 17.97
